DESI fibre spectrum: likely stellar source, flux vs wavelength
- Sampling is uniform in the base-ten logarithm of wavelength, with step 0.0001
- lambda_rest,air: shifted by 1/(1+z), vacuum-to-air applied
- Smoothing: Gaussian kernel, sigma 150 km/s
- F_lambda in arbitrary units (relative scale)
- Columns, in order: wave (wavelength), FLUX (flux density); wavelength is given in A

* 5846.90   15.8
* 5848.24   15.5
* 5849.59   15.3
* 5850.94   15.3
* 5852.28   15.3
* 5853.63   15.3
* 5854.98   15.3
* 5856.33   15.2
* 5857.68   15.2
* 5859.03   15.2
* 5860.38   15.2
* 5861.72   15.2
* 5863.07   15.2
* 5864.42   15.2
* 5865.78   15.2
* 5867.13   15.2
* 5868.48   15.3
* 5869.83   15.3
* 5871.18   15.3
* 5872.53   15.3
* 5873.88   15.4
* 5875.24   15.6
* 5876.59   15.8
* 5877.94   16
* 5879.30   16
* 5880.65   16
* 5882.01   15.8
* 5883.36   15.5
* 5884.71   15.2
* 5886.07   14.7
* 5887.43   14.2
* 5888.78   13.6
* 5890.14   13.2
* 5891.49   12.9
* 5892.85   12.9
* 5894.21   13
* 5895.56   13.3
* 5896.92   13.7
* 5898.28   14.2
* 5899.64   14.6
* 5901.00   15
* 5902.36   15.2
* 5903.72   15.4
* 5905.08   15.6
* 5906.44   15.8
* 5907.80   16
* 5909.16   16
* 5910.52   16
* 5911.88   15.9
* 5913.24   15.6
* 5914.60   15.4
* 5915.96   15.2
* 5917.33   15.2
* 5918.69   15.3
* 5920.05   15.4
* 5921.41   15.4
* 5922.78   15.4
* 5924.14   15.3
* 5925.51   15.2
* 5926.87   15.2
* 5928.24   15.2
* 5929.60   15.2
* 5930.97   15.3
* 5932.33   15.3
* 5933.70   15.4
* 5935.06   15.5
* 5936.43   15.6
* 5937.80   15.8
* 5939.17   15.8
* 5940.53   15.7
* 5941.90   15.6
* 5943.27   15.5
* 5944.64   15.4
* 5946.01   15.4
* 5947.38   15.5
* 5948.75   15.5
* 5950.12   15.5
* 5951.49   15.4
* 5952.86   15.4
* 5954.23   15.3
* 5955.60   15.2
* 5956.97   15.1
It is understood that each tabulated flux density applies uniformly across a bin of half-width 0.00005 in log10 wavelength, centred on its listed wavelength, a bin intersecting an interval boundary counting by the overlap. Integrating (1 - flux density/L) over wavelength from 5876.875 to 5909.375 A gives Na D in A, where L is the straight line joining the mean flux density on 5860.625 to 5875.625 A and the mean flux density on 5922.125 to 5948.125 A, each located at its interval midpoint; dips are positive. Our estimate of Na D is 1.3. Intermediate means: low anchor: 15.3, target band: 14.7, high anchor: 15.4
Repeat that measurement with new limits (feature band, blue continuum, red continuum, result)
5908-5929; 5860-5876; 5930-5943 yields 0.0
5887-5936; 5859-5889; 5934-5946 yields 1.7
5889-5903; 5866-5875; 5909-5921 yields 1.5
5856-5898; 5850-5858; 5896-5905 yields 0.4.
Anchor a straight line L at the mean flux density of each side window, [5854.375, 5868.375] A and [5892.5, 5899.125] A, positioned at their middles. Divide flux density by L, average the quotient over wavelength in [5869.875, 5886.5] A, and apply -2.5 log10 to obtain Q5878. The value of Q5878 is -0.09 mag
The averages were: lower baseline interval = 15.2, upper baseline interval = 13.5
